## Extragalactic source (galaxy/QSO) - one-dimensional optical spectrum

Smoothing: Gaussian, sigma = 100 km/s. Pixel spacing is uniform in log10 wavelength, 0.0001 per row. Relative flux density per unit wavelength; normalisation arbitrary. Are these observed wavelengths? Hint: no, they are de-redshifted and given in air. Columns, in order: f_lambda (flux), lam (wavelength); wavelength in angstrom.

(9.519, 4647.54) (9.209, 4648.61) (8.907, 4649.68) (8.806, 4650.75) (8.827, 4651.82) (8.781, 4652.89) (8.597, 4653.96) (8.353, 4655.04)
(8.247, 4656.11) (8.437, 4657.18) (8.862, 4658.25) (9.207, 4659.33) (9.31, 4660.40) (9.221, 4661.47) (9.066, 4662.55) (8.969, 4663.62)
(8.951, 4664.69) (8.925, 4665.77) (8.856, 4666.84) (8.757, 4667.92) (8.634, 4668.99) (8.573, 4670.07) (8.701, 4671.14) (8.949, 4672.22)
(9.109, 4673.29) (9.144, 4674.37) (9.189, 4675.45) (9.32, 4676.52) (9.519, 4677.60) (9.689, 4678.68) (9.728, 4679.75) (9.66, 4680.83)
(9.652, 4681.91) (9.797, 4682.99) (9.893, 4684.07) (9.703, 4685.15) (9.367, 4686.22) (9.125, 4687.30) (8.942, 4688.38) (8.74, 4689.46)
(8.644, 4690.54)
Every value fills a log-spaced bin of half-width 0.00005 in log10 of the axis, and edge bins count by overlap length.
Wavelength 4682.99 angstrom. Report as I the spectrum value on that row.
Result 9.797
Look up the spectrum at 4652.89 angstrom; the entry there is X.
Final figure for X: 8.781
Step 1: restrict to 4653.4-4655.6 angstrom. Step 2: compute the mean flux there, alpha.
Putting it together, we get 8.46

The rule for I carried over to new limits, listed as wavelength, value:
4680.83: 9.66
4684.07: 9.893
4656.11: 8.247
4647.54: 9.519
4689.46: 8.74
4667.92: 8.757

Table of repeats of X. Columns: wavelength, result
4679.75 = 9.728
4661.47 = 9.221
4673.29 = 9.109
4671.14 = 8.701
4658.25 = 8.862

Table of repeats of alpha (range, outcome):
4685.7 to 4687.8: 9.24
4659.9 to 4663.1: 9.2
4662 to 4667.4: 8.94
